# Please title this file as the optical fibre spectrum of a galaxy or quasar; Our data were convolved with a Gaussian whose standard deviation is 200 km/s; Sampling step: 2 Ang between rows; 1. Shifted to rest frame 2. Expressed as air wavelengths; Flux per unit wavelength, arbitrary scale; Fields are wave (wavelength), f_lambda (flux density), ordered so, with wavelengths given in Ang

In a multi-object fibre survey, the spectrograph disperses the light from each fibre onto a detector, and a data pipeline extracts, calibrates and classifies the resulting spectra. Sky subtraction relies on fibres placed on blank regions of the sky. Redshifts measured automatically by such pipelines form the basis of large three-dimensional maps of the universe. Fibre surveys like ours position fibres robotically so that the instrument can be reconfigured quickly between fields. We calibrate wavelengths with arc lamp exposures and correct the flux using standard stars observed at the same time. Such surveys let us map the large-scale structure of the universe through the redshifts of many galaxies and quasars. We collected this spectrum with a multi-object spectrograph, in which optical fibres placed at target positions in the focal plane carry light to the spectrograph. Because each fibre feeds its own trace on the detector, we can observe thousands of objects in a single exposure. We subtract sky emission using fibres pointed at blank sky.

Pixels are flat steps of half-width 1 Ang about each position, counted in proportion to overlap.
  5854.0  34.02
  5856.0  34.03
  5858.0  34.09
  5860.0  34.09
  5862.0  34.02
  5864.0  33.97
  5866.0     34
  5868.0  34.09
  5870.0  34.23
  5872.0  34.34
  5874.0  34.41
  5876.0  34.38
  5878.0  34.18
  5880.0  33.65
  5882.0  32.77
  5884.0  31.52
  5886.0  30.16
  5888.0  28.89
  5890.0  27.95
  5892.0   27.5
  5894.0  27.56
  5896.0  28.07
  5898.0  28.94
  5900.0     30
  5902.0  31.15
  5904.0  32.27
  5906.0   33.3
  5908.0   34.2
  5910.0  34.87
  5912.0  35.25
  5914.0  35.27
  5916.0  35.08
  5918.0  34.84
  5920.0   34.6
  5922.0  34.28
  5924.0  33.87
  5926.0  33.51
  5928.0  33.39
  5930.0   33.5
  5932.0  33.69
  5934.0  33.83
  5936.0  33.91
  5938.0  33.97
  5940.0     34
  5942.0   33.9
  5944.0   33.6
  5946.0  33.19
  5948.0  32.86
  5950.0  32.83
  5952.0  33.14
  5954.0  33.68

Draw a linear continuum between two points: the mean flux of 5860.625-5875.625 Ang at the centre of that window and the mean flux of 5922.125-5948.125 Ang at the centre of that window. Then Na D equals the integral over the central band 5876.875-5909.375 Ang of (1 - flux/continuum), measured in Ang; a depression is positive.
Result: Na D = 3.02 Ang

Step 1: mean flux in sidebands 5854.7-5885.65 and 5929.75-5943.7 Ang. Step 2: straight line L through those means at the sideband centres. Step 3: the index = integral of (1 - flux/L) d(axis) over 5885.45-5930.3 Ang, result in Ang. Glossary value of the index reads 2.26 Ang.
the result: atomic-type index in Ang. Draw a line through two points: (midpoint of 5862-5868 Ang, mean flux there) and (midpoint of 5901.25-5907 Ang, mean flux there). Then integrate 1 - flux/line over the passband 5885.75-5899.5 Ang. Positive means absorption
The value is 1.8 Ang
